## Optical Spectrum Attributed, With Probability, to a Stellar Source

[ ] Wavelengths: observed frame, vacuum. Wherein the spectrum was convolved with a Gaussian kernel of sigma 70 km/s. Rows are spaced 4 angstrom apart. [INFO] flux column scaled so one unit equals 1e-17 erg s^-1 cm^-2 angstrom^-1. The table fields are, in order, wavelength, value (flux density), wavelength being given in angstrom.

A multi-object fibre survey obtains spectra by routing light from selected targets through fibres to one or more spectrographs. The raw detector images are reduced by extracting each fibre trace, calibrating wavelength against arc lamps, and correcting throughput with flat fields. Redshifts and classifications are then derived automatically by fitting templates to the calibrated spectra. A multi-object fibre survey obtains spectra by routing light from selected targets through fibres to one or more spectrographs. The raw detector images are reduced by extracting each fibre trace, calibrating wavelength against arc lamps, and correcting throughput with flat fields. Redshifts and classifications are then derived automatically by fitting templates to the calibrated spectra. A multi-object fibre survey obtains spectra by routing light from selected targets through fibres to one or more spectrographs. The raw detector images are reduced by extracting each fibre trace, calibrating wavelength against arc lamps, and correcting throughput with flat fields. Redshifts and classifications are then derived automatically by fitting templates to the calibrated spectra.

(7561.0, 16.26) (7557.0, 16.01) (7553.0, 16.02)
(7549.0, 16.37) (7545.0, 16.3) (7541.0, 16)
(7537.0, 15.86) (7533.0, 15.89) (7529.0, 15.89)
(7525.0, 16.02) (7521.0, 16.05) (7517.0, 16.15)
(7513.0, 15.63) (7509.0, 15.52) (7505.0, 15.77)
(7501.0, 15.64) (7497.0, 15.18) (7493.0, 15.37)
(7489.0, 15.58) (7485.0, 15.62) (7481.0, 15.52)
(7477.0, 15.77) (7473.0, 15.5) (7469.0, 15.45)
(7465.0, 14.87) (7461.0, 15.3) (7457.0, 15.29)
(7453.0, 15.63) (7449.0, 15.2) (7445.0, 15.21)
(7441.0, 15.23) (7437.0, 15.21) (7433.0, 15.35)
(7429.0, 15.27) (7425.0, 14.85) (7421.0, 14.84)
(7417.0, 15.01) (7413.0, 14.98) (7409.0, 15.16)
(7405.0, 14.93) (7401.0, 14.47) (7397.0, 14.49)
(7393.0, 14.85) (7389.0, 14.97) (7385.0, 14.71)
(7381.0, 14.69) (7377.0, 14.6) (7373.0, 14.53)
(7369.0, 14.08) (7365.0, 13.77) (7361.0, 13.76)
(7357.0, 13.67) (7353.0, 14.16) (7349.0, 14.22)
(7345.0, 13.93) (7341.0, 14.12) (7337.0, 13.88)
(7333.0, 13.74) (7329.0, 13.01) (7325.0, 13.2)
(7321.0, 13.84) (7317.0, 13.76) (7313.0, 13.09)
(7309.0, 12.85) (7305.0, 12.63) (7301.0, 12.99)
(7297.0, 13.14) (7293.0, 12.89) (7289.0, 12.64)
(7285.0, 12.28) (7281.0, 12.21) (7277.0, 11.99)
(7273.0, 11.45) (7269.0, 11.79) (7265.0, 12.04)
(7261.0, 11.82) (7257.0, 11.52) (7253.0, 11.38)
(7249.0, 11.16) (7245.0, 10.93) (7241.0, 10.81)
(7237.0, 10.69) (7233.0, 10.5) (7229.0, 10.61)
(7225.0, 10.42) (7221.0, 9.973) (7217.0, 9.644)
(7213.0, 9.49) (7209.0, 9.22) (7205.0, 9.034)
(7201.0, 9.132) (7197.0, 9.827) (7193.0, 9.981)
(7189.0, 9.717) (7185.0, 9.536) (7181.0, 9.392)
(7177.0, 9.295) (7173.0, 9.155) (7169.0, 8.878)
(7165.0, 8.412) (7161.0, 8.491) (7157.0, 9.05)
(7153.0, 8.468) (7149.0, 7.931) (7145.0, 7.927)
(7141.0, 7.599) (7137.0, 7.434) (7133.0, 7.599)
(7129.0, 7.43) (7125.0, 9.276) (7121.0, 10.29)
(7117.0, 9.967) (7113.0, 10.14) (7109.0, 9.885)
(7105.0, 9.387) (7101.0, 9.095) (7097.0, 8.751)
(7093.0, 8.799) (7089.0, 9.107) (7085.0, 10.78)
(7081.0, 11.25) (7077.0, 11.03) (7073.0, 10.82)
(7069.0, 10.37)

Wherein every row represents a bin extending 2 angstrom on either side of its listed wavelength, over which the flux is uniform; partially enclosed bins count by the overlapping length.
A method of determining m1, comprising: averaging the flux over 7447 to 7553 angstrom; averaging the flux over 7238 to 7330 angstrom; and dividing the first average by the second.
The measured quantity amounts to 1.3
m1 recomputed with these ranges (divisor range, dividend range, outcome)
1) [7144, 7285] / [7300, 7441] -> 1.41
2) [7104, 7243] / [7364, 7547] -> 1.65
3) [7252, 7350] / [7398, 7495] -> 1.19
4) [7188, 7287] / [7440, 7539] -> 1.45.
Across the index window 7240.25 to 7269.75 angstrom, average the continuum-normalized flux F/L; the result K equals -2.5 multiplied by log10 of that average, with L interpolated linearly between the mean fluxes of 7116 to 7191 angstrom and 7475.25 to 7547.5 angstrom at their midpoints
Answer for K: -0.07 mag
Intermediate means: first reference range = 8.71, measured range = 11.4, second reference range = 15.8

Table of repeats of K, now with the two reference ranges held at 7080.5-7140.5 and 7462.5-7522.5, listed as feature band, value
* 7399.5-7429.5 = -0.05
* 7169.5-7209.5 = 0.12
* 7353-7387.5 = -0.06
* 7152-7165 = 0.16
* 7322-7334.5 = -0.04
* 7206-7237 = 0.11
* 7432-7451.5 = -0.04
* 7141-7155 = 0.22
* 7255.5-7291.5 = -0.01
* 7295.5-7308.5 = -0.04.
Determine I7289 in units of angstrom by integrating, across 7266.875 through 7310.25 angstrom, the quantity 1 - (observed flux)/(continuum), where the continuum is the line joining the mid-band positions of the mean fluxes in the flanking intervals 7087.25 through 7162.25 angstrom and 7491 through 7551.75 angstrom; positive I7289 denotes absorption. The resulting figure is -2.73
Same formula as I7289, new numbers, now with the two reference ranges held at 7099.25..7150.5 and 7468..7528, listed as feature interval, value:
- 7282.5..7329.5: -3.5 angstrom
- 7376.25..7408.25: -2.4 angstrom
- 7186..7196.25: 0.2 angstrom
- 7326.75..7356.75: -2.5 angstrom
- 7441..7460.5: -0.7 angstrom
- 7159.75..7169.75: 1.0 angstrom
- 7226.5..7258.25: 0.0 angstrom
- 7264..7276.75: -0.3 angstrom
